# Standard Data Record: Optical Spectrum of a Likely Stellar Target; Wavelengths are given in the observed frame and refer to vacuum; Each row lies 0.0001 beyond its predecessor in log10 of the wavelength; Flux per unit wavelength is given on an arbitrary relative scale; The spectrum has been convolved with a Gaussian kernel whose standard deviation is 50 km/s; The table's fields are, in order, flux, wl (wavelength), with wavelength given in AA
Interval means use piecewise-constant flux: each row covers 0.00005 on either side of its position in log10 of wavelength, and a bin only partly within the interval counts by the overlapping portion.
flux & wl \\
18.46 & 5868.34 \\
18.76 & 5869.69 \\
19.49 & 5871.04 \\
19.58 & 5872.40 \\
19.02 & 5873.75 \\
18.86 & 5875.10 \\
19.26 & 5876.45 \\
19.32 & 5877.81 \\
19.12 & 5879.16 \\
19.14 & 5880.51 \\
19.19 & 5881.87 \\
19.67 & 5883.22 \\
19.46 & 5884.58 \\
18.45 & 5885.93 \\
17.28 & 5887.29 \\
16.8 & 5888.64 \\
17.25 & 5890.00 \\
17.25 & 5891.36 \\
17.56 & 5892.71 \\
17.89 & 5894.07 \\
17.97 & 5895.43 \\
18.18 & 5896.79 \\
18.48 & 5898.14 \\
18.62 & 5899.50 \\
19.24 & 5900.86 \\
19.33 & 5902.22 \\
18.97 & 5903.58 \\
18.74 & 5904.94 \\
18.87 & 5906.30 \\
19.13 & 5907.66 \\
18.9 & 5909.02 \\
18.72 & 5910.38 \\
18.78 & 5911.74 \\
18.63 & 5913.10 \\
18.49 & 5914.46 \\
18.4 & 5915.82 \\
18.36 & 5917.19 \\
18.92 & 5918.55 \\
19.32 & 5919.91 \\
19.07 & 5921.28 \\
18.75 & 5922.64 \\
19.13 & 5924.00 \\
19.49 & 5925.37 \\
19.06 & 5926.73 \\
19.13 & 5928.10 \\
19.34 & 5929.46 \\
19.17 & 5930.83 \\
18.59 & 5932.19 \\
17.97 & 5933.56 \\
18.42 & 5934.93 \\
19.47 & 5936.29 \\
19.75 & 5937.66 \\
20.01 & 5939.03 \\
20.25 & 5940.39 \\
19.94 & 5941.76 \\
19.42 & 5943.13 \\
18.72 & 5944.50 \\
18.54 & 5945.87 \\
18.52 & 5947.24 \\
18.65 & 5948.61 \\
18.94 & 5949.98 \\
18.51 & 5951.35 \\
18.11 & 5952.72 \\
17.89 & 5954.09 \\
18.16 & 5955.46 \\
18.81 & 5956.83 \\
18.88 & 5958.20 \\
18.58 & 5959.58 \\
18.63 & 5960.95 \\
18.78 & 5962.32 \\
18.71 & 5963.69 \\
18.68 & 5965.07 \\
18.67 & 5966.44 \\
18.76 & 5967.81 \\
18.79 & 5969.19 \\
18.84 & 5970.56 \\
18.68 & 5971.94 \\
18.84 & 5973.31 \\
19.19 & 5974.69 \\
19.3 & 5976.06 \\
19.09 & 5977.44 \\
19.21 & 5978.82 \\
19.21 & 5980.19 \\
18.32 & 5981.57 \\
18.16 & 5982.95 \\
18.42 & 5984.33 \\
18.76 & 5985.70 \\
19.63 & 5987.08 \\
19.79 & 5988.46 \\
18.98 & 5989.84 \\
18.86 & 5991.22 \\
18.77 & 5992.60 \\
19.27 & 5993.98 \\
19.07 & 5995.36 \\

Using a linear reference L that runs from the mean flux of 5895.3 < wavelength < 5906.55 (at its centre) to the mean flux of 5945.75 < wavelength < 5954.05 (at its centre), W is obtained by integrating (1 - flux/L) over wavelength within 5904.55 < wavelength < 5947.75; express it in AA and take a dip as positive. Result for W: -0.9 AA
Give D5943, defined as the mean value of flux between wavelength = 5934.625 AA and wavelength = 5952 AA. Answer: 19.2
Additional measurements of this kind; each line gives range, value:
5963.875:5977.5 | 18.9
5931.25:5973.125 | 18.8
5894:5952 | 18.9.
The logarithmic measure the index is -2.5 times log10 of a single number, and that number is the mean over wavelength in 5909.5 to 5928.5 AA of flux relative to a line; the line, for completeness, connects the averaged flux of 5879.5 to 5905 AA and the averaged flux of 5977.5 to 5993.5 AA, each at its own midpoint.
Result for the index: -0.02 mag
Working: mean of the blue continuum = 18.4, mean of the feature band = 18.9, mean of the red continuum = 18.9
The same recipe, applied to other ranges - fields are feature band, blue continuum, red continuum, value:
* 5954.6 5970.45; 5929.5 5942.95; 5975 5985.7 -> 0.020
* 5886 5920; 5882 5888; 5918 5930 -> 0.032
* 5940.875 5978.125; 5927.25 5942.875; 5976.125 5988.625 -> 0.019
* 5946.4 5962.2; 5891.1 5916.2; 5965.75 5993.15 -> 0.016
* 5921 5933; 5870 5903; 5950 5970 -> -0.028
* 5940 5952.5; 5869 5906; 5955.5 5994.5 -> -0.011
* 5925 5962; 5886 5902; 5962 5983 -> -0.024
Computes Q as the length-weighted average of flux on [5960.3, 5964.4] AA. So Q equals 18.7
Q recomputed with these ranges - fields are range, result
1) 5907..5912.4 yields 18.9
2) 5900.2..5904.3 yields 19.2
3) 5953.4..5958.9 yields 18.4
